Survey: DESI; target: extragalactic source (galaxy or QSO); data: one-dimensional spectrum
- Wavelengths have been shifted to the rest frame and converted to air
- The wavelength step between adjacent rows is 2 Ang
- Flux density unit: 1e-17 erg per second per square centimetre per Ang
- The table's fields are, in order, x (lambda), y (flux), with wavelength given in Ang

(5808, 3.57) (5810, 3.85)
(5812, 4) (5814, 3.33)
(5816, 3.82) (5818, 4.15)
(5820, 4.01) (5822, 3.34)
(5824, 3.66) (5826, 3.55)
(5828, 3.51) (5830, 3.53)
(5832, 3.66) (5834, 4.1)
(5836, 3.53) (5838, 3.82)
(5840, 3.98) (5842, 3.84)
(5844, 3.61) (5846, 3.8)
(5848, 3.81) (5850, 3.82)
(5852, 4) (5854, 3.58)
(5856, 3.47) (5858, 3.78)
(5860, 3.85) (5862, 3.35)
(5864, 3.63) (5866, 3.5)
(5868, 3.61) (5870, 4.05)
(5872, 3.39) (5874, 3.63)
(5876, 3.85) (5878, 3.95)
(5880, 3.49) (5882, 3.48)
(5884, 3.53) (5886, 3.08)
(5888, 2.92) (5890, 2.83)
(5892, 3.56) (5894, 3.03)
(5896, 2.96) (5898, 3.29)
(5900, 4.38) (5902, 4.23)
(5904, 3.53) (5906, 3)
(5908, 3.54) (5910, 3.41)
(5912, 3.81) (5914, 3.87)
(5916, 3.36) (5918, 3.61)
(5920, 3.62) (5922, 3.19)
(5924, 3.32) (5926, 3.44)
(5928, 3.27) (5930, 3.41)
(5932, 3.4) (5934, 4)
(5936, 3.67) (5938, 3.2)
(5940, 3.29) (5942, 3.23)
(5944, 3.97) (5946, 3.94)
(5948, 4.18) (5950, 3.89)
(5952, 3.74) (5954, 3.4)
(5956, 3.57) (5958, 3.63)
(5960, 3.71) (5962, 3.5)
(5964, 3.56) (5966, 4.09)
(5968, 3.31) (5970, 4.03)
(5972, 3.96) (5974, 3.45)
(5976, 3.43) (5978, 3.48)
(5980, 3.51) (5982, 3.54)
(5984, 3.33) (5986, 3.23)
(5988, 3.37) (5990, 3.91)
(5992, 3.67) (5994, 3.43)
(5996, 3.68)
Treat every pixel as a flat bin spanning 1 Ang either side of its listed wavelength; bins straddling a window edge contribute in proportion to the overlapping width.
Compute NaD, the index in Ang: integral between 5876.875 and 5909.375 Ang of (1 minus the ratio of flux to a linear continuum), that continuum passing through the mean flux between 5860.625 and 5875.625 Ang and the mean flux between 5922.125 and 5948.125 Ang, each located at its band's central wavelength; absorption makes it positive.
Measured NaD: 1.40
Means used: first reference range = 3.61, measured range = 3.43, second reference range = 3.53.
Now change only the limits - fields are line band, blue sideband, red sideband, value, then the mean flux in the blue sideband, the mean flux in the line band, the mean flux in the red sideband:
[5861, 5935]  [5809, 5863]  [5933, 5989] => 3.48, 3.73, 3.5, 3.61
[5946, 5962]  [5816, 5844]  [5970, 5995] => -0.66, 3.74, 3.73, 3.55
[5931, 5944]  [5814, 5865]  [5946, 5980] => 0.67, 3.72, 3.5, 3.69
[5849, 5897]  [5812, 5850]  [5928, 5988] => 2.30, 3.73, 3.51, 3.6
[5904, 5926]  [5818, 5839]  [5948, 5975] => 1.33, 3.69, 3.47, 3.7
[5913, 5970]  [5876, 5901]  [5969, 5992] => -1.56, 3.39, 3.59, 3.57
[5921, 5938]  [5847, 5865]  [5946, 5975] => 1.23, 3.7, 3.45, 3.72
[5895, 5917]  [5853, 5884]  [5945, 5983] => 0.45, 3.64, 3.58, 3.68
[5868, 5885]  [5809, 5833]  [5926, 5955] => -0.05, 3.7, 3.67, 3.61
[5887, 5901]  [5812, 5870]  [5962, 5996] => 1.45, 3.71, 3.28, 3.58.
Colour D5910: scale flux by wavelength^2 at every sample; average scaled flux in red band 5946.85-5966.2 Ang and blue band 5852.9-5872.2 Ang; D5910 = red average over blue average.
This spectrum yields 1.06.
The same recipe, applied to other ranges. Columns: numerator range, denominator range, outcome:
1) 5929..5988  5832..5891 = 1.03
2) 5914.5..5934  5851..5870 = 0.96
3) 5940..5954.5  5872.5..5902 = 1.11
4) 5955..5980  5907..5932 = 1.06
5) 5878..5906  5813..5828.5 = 0.95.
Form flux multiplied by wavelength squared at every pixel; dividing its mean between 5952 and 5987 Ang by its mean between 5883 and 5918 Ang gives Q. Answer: 1.07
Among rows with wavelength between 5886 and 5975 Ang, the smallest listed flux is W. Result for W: 2.83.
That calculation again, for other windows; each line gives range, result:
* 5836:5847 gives 3.53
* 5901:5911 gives 3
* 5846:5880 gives 3.35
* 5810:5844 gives 3.33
